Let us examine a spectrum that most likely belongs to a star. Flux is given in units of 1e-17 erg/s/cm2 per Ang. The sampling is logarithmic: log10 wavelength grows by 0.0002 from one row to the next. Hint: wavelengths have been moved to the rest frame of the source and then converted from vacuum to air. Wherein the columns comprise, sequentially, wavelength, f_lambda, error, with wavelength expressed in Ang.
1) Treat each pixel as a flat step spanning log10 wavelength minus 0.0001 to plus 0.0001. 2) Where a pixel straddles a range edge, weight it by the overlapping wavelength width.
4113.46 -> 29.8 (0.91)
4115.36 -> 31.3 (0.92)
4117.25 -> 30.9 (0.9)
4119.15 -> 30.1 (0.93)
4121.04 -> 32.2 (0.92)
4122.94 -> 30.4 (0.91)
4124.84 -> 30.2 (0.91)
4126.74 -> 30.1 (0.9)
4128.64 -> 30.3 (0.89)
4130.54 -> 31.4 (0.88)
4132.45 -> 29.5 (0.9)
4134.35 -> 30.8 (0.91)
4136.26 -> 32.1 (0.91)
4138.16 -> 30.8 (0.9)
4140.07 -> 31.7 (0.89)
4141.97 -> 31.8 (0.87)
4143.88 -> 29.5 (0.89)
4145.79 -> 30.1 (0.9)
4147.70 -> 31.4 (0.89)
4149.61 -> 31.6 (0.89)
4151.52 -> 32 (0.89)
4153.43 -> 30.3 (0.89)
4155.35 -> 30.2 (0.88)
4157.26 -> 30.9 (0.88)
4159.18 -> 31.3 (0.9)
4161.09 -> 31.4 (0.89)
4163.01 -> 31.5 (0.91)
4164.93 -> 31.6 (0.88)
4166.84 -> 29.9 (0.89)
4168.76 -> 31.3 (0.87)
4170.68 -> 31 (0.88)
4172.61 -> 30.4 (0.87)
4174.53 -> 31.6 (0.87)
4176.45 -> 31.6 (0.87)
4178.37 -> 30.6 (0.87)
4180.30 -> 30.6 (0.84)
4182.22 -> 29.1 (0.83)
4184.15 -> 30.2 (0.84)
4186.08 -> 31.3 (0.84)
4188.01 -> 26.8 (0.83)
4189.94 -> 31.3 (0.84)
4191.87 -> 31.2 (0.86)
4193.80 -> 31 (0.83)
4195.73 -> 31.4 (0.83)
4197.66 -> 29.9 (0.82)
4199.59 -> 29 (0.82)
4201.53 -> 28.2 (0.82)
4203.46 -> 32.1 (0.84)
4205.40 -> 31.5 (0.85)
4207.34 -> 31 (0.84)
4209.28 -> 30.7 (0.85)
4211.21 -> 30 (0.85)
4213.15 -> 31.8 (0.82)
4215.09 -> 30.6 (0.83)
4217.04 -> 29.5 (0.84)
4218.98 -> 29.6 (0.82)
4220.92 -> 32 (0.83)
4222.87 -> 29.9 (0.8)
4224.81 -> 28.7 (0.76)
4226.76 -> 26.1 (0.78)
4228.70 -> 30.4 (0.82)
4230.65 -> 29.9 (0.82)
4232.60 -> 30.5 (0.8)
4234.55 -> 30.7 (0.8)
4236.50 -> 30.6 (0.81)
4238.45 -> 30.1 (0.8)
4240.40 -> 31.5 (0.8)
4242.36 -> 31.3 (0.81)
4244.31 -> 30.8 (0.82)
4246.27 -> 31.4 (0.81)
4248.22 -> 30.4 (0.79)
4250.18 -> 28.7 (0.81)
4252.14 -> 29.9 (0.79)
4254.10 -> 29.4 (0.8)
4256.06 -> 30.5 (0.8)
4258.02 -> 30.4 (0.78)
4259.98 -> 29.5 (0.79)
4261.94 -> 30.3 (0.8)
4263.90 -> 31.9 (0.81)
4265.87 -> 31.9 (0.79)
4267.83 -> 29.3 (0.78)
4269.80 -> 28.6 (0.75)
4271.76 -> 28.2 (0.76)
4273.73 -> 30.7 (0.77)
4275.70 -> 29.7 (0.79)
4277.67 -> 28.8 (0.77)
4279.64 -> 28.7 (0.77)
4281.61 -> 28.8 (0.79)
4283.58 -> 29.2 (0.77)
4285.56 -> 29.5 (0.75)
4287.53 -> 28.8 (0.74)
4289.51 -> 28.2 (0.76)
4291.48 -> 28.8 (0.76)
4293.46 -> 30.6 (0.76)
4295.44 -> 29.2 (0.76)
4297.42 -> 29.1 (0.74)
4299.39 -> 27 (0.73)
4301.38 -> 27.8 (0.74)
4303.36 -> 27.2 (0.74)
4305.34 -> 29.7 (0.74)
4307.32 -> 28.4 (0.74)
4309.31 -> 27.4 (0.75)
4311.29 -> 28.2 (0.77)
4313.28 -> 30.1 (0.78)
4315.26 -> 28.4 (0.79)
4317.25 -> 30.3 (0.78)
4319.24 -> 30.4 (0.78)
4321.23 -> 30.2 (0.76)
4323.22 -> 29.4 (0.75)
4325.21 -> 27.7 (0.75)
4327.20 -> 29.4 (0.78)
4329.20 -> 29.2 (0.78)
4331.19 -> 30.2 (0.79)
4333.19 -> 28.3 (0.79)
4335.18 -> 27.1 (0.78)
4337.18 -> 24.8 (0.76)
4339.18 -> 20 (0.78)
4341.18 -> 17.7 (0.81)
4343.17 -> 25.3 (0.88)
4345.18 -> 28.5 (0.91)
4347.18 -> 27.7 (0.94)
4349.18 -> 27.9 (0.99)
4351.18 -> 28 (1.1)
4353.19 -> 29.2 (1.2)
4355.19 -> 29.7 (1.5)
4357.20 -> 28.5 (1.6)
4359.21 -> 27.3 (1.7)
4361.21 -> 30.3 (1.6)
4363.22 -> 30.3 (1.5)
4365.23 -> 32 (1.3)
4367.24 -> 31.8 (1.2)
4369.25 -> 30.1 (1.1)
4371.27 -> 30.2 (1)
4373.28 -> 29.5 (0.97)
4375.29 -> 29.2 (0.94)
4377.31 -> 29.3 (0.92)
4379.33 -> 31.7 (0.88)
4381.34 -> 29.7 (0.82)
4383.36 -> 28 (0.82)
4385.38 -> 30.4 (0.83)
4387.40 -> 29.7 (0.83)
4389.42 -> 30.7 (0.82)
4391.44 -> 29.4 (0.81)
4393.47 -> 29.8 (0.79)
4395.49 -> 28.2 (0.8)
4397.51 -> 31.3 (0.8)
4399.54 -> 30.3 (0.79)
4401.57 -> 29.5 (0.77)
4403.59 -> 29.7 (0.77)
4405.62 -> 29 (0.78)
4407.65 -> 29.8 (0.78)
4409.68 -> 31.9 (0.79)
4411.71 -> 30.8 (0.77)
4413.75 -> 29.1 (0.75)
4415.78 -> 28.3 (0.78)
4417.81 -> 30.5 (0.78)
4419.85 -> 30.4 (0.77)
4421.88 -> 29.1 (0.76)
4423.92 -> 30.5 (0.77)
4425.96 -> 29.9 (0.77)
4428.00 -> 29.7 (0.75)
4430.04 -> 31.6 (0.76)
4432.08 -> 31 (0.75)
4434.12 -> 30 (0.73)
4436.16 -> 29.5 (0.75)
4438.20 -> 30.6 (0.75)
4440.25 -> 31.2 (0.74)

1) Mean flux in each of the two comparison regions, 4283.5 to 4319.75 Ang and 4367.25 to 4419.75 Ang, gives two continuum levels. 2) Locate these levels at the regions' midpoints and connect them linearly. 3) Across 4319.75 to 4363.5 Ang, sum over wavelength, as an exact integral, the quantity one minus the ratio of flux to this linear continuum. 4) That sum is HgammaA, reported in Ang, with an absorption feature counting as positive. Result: 2.6 Ang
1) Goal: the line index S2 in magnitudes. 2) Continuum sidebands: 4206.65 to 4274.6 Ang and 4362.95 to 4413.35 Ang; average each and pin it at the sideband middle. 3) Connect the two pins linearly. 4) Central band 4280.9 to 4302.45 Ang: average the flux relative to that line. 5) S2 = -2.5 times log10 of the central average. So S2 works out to 0.05 mag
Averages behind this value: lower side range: 30.2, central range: 28.8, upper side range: 30.1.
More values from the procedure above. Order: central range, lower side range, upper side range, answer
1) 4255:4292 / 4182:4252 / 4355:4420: 0.02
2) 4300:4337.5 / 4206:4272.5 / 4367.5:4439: 0.05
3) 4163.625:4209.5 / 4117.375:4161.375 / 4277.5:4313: -0.01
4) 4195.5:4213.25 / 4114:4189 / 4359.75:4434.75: 0.00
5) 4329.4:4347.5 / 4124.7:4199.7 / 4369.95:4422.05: 0.17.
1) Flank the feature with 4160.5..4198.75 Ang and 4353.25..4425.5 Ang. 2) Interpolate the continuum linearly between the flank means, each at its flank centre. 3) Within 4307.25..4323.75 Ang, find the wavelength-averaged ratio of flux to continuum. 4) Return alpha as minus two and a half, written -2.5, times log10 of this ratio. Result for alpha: 0.03 mag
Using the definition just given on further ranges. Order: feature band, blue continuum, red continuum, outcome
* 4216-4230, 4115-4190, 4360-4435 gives 0.04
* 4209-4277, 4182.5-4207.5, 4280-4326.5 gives -0.02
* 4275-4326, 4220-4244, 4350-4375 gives 0.04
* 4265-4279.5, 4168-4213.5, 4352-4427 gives 0.03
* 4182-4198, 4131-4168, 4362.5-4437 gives 0.02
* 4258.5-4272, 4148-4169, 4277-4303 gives -0.03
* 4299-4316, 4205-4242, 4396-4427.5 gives 0.07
